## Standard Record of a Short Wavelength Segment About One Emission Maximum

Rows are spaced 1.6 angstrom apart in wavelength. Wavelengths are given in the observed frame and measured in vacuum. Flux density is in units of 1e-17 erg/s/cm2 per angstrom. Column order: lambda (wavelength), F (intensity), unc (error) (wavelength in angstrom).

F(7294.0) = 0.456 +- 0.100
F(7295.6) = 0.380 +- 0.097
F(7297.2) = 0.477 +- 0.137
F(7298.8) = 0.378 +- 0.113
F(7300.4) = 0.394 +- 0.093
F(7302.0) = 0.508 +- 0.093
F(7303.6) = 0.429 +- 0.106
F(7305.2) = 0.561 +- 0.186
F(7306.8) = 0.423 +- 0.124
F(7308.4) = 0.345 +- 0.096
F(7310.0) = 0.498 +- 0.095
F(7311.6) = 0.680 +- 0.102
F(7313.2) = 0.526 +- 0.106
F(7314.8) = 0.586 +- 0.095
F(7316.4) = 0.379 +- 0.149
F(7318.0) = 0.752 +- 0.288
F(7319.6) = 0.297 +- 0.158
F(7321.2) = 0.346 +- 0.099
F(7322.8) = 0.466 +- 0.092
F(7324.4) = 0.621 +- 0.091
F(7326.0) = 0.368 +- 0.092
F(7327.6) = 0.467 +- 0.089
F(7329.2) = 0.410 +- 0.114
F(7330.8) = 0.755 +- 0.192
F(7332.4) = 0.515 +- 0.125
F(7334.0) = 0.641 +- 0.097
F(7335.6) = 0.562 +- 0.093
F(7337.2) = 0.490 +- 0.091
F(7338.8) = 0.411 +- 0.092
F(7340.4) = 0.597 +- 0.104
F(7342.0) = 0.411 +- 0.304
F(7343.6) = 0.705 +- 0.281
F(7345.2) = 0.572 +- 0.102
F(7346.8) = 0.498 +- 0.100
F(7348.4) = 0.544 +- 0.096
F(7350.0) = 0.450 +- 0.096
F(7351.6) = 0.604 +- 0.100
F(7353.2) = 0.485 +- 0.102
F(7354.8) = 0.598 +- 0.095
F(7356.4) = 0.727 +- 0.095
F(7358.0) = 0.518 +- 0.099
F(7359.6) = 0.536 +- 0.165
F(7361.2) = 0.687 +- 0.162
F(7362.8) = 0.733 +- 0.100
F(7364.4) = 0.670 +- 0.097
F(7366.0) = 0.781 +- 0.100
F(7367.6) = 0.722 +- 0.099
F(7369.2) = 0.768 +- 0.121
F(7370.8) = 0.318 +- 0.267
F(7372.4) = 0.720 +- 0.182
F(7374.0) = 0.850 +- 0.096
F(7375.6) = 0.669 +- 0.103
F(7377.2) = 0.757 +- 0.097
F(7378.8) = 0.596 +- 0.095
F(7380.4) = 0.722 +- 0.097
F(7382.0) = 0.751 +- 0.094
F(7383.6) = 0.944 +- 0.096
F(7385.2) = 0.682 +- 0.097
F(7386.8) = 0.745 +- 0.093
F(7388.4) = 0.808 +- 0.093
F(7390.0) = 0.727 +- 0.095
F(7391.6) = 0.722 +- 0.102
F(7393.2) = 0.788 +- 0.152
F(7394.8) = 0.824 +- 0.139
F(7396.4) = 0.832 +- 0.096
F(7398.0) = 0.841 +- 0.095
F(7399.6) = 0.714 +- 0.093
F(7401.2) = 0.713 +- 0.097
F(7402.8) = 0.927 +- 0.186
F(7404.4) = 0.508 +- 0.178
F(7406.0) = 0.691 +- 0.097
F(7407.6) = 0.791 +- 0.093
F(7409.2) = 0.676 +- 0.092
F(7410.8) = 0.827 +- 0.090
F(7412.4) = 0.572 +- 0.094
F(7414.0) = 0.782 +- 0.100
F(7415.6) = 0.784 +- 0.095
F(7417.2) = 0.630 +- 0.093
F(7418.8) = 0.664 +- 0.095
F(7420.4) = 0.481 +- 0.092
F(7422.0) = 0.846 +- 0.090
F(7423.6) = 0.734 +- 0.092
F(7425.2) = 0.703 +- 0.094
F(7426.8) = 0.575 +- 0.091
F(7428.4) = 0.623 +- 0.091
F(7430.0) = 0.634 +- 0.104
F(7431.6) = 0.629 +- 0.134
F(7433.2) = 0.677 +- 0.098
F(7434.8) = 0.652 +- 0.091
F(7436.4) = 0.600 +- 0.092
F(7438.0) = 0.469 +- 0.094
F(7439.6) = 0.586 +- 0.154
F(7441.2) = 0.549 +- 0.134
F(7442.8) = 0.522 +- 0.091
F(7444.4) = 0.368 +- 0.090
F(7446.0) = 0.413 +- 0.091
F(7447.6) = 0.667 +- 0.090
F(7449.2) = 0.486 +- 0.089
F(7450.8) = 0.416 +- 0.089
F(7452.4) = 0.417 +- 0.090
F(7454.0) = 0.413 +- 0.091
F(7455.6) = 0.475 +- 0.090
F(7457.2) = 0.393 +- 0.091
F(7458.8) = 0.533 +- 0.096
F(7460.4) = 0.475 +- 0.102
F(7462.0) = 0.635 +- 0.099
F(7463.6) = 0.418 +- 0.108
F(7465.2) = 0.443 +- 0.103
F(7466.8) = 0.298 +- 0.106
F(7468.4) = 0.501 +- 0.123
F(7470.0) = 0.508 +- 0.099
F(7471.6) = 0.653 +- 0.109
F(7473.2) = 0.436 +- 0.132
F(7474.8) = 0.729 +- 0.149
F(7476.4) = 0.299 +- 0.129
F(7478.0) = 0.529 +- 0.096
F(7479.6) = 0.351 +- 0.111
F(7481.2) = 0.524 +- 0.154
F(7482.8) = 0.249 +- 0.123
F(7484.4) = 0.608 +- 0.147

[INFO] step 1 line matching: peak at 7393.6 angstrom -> Mg II 2798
